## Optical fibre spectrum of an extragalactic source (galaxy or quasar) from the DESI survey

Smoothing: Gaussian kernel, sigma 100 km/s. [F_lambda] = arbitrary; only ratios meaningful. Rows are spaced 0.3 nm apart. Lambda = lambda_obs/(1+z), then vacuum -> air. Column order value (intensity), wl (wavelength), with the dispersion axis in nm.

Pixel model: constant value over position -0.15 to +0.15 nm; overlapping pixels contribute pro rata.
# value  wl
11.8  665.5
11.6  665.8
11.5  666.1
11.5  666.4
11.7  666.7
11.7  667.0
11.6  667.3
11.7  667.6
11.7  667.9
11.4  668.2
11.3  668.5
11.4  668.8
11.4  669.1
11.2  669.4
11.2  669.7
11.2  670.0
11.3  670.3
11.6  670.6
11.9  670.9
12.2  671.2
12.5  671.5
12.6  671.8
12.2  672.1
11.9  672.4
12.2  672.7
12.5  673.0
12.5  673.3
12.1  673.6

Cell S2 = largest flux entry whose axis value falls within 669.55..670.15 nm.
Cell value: 11.2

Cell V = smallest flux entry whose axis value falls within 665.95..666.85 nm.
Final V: 11.5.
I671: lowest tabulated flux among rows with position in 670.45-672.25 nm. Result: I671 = 11.6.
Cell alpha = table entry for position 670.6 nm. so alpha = 11.6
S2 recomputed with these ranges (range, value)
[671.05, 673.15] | 12.6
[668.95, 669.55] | 11.4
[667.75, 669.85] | 11.7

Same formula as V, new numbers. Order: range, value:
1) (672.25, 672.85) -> 11.9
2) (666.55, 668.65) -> 11.3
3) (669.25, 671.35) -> 11.2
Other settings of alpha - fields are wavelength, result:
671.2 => 12.2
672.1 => 12.2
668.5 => 11.3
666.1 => 11.5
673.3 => 12.5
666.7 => 11.7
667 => 11.7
